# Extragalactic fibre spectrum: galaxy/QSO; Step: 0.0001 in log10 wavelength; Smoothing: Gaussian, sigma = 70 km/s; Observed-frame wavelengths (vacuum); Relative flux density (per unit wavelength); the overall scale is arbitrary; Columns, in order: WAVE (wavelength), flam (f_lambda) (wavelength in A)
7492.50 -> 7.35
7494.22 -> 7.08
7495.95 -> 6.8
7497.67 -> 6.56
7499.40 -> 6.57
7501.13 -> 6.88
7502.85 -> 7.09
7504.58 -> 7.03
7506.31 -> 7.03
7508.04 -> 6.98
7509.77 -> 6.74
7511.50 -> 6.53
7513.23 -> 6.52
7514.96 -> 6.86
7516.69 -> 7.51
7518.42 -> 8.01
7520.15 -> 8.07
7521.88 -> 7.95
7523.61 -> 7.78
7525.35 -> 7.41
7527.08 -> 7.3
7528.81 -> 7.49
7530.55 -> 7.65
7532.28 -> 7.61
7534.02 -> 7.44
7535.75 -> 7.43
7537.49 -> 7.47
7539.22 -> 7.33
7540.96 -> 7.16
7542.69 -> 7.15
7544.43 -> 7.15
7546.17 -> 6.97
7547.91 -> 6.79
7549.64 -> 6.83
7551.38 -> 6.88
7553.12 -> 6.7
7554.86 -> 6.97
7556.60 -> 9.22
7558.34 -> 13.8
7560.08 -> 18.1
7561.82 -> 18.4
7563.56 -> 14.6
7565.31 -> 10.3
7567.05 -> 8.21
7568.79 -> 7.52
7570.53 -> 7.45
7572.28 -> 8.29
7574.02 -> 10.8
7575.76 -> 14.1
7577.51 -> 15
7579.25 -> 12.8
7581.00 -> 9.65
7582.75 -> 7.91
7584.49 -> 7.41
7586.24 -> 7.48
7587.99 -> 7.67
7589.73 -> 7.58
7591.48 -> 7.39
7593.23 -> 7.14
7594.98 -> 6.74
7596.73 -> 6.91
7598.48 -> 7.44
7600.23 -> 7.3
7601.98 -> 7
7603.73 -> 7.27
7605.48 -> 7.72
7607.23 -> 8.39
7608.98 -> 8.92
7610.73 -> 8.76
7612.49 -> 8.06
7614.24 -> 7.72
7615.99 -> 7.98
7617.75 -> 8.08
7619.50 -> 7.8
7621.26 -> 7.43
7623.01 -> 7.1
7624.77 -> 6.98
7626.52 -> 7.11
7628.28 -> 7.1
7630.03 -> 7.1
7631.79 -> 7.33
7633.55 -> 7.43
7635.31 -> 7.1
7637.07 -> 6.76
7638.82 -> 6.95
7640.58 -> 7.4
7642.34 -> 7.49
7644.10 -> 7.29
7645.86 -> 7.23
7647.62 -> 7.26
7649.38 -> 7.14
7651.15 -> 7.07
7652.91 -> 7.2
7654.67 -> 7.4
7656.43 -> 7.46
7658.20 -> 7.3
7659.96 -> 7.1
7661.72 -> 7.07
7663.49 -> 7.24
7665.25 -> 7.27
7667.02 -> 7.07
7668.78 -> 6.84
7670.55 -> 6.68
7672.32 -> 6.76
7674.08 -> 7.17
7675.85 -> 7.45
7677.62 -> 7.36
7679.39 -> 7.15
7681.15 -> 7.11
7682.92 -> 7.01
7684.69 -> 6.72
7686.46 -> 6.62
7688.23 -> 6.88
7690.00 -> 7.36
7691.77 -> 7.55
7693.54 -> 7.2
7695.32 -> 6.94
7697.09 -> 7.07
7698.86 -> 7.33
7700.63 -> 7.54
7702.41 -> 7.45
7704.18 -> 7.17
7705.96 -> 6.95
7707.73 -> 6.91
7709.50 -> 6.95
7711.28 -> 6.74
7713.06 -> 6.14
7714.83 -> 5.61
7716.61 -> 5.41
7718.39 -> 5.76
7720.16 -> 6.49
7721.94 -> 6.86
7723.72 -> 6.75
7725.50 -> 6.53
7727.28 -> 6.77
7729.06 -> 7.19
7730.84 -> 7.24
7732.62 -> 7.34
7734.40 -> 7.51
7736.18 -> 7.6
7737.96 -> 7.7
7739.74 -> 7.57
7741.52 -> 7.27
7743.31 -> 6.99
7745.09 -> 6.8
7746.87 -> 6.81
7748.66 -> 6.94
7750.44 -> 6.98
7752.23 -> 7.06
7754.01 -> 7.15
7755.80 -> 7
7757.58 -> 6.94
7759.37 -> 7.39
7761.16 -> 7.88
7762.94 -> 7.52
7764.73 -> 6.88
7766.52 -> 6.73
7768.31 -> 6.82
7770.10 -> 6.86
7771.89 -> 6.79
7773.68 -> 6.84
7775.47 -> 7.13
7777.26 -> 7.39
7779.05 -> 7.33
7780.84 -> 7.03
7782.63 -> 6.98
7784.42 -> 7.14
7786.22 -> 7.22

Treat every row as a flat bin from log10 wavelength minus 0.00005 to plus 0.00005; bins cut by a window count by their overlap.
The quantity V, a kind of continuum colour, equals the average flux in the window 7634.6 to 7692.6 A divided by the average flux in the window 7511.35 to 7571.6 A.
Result 0.84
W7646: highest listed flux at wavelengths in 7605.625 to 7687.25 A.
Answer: 8.92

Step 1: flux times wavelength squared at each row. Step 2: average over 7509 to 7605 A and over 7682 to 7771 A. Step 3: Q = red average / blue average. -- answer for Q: 0.85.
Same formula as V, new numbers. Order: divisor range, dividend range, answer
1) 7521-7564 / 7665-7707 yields 0.81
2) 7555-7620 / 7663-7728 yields 0.74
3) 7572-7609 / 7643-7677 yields 0.83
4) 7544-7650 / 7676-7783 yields 0.83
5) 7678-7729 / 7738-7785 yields 1.04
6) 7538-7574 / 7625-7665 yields 0.77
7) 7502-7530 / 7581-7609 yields 1.04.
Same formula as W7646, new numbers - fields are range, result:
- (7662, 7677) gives 7.45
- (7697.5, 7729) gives 7.54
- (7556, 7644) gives 18.4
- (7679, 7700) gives 7.55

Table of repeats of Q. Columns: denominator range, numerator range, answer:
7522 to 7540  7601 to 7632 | 1.04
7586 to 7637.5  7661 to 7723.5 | 0.94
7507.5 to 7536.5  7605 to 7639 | 1.06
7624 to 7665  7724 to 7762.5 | 1.02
